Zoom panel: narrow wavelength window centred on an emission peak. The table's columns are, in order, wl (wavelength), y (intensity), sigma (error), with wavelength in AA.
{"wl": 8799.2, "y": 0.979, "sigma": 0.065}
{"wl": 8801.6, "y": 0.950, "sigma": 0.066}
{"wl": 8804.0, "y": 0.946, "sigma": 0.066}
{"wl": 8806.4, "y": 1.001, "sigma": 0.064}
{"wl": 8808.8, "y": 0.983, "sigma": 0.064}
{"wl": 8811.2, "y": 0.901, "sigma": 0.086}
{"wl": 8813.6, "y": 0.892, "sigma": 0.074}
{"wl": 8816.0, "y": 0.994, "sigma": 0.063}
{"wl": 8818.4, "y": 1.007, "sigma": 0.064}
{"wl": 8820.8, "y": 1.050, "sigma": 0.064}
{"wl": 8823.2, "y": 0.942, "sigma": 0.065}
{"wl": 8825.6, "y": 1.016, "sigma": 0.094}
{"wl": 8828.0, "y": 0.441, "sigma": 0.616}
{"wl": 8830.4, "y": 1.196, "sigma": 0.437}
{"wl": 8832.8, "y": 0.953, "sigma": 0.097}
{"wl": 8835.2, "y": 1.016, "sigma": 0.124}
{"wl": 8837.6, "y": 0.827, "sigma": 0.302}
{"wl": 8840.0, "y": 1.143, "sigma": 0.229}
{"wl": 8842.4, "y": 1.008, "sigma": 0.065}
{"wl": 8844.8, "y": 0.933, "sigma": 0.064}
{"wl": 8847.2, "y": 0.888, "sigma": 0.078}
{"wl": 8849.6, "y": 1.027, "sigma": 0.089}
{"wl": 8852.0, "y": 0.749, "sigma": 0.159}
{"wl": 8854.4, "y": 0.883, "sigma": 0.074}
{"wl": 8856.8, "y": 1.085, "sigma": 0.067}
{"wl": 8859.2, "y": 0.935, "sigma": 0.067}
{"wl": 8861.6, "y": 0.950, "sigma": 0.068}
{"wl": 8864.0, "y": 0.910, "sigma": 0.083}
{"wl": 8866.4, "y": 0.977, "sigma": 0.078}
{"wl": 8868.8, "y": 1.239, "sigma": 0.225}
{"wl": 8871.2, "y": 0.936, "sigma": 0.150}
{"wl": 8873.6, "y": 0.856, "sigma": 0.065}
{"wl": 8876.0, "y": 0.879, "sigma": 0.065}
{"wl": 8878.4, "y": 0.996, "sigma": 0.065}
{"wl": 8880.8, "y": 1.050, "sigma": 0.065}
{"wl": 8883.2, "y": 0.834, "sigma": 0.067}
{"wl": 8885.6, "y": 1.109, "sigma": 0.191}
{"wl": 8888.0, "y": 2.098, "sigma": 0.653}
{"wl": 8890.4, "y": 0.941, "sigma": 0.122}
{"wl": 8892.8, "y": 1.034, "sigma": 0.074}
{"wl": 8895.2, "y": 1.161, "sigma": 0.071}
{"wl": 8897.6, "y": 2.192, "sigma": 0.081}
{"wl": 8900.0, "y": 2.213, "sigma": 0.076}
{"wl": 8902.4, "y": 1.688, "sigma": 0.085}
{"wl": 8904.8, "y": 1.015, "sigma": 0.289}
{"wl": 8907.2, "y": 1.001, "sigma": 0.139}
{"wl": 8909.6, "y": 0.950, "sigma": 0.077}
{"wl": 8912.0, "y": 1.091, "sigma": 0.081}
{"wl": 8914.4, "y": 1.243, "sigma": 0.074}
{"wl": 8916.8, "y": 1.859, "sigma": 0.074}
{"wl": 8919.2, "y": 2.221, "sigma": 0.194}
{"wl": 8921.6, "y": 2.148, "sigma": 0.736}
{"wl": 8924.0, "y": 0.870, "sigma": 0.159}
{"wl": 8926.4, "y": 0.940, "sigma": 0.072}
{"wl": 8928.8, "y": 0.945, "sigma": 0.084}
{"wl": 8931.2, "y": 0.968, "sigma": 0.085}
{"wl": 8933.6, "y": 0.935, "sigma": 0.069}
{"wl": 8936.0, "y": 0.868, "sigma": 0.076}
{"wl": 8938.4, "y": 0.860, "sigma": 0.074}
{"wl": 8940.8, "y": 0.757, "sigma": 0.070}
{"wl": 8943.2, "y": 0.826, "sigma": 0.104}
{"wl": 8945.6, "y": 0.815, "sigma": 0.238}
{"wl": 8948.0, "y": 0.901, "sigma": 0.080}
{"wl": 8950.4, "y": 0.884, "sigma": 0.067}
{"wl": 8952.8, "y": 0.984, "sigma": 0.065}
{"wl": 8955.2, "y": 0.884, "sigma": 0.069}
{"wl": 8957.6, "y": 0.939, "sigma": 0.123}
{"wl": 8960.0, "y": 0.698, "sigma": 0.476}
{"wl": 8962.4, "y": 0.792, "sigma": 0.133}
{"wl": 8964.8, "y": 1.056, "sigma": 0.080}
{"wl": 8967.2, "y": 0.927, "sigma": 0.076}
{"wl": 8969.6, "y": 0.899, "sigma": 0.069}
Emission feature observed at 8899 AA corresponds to [S II]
